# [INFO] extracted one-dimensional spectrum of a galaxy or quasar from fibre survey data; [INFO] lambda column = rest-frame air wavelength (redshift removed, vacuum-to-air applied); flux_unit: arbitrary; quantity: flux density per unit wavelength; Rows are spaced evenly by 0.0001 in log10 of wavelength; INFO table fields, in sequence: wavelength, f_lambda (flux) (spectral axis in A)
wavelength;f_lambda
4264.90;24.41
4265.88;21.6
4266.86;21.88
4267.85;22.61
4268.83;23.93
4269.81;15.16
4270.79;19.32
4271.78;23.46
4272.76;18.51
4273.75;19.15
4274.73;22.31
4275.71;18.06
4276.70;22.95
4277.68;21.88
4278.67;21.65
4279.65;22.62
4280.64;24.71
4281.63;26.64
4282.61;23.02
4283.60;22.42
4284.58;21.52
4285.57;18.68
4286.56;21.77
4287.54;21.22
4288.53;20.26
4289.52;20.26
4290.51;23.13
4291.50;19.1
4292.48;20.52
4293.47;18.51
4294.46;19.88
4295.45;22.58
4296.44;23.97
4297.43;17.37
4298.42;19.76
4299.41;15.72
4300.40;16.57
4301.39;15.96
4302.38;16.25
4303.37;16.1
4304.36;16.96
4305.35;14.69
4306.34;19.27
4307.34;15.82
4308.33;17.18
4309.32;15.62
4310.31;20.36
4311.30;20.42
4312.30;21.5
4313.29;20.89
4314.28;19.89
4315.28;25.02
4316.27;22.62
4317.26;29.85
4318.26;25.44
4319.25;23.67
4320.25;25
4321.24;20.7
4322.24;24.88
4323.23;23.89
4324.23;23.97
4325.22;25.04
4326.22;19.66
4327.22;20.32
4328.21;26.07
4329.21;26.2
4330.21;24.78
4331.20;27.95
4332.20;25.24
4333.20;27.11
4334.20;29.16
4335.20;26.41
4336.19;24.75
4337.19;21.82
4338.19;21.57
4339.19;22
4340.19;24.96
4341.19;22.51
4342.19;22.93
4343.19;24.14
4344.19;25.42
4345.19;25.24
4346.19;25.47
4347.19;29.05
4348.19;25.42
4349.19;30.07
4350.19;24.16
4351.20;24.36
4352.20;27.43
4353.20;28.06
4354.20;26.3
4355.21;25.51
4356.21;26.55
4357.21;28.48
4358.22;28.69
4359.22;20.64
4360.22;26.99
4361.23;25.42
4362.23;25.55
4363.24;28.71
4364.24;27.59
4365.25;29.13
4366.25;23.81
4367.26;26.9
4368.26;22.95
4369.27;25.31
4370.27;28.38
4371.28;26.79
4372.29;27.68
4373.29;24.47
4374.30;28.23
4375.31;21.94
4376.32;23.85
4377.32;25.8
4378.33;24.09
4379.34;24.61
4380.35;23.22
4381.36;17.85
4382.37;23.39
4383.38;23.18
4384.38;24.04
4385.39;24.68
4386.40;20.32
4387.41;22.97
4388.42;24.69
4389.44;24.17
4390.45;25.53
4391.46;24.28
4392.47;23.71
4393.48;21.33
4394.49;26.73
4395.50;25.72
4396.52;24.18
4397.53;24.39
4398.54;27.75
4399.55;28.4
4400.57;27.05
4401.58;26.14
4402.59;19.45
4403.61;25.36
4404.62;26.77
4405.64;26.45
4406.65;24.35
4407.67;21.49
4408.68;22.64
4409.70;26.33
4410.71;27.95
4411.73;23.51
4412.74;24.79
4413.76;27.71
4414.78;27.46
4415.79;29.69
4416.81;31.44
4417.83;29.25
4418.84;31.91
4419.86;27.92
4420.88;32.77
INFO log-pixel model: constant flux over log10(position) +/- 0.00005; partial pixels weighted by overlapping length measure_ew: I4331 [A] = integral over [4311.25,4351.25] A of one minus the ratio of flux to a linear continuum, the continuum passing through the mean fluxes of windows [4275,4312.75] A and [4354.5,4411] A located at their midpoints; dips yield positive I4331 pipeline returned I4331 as -4.3 A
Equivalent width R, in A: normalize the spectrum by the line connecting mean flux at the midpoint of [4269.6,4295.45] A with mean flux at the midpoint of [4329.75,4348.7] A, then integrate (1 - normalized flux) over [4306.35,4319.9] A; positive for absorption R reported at 1.1 A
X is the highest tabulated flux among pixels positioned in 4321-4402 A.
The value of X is 30.07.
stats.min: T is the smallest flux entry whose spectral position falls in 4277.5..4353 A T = 14.69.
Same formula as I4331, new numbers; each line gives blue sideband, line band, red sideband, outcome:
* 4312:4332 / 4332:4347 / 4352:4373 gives 0.2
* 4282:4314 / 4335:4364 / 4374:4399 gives -4.5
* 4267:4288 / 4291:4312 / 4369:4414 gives 3.7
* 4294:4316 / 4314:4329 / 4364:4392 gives -2.8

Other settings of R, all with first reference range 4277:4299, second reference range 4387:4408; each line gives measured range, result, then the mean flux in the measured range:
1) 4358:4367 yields -0.9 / 26.2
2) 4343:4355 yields -1.5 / 26.3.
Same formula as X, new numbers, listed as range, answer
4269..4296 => 26.64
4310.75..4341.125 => 29.85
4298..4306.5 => 19.76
